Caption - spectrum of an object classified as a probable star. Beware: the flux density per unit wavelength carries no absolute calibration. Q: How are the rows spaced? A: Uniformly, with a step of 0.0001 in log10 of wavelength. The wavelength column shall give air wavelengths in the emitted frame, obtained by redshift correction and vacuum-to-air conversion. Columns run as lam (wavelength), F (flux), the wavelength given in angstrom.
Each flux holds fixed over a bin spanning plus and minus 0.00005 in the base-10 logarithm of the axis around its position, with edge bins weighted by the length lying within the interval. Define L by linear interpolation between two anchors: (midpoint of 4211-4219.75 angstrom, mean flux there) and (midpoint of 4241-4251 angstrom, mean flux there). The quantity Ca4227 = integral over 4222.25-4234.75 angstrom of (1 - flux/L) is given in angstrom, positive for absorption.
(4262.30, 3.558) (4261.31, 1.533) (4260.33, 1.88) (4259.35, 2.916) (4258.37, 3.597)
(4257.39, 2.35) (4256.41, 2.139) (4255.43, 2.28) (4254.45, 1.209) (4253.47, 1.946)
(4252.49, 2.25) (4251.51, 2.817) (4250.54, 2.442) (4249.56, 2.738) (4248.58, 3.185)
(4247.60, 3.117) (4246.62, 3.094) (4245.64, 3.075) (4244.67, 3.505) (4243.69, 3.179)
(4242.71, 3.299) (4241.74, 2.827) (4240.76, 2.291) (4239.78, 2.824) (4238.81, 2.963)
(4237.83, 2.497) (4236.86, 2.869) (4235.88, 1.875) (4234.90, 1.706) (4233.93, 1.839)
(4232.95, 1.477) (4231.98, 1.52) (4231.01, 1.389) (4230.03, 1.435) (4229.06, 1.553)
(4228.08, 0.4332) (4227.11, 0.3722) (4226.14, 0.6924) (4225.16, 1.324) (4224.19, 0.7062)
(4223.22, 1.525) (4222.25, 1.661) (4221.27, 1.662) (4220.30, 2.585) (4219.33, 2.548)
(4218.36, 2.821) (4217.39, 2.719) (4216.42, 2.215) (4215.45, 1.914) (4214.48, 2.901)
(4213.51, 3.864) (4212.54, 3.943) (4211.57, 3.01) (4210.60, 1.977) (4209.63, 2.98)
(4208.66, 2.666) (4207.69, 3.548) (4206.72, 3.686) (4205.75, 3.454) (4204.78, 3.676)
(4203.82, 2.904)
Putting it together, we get 7.3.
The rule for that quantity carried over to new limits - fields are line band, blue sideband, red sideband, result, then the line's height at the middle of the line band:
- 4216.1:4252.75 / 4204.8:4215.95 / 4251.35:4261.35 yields 6.09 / 2.67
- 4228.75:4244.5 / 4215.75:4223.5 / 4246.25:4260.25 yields 0.97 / 2.39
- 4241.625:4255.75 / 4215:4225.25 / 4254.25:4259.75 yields -2.28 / 2.36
